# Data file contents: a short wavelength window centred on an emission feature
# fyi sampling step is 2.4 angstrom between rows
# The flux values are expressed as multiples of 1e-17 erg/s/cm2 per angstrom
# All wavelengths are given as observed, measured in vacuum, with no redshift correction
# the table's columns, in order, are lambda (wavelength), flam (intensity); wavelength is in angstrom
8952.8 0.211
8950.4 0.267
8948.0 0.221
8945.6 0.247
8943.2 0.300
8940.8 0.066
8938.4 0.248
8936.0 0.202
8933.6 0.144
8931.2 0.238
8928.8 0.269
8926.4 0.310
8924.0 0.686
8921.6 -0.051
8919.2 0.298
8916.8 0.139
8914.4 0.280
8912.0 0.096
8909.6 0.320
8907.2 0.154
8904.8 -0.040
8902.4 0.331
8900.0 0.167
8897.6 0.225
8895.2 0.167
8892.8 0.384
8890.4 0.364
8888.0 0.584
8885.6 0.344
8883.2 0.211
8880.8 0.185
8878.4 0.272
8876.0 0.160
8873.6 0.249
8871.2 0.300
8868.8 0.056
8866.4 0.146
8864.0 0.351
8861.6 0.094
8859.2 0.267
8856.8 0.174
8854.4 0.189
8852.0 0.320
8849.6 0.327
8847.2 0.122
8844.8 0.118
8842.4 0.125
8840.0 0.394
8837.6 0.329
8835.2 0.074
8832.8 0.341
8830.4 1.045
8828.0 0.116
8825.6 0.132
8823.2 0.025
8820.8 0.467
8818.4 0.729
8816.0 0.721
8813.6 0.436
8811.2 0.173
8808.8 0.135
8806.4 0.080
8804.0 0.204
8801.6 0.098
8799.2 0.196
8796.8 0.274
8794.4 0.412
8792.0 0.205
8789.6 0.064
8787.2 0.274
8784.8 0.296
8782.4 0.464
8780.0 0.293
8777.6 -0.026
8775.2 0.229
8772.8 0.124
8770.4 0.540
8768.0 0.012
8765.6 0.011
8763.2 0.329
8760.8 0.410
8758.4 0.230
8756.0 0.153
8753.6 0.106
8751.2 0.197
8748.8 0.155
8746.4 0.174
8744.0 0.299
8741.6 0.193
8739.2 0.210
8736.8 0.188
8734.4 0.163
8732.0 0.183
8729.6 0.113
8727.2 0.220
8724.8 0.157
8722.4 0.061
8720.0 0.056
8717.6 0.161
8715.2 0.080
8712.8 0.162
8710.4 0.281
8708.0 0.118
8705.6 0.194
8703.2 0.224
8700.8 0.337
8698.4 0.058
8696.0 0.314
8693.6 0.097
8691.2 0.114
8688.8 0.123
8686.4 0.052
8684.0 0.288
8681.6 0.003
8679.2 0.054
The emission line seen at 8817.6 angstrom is H-beta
